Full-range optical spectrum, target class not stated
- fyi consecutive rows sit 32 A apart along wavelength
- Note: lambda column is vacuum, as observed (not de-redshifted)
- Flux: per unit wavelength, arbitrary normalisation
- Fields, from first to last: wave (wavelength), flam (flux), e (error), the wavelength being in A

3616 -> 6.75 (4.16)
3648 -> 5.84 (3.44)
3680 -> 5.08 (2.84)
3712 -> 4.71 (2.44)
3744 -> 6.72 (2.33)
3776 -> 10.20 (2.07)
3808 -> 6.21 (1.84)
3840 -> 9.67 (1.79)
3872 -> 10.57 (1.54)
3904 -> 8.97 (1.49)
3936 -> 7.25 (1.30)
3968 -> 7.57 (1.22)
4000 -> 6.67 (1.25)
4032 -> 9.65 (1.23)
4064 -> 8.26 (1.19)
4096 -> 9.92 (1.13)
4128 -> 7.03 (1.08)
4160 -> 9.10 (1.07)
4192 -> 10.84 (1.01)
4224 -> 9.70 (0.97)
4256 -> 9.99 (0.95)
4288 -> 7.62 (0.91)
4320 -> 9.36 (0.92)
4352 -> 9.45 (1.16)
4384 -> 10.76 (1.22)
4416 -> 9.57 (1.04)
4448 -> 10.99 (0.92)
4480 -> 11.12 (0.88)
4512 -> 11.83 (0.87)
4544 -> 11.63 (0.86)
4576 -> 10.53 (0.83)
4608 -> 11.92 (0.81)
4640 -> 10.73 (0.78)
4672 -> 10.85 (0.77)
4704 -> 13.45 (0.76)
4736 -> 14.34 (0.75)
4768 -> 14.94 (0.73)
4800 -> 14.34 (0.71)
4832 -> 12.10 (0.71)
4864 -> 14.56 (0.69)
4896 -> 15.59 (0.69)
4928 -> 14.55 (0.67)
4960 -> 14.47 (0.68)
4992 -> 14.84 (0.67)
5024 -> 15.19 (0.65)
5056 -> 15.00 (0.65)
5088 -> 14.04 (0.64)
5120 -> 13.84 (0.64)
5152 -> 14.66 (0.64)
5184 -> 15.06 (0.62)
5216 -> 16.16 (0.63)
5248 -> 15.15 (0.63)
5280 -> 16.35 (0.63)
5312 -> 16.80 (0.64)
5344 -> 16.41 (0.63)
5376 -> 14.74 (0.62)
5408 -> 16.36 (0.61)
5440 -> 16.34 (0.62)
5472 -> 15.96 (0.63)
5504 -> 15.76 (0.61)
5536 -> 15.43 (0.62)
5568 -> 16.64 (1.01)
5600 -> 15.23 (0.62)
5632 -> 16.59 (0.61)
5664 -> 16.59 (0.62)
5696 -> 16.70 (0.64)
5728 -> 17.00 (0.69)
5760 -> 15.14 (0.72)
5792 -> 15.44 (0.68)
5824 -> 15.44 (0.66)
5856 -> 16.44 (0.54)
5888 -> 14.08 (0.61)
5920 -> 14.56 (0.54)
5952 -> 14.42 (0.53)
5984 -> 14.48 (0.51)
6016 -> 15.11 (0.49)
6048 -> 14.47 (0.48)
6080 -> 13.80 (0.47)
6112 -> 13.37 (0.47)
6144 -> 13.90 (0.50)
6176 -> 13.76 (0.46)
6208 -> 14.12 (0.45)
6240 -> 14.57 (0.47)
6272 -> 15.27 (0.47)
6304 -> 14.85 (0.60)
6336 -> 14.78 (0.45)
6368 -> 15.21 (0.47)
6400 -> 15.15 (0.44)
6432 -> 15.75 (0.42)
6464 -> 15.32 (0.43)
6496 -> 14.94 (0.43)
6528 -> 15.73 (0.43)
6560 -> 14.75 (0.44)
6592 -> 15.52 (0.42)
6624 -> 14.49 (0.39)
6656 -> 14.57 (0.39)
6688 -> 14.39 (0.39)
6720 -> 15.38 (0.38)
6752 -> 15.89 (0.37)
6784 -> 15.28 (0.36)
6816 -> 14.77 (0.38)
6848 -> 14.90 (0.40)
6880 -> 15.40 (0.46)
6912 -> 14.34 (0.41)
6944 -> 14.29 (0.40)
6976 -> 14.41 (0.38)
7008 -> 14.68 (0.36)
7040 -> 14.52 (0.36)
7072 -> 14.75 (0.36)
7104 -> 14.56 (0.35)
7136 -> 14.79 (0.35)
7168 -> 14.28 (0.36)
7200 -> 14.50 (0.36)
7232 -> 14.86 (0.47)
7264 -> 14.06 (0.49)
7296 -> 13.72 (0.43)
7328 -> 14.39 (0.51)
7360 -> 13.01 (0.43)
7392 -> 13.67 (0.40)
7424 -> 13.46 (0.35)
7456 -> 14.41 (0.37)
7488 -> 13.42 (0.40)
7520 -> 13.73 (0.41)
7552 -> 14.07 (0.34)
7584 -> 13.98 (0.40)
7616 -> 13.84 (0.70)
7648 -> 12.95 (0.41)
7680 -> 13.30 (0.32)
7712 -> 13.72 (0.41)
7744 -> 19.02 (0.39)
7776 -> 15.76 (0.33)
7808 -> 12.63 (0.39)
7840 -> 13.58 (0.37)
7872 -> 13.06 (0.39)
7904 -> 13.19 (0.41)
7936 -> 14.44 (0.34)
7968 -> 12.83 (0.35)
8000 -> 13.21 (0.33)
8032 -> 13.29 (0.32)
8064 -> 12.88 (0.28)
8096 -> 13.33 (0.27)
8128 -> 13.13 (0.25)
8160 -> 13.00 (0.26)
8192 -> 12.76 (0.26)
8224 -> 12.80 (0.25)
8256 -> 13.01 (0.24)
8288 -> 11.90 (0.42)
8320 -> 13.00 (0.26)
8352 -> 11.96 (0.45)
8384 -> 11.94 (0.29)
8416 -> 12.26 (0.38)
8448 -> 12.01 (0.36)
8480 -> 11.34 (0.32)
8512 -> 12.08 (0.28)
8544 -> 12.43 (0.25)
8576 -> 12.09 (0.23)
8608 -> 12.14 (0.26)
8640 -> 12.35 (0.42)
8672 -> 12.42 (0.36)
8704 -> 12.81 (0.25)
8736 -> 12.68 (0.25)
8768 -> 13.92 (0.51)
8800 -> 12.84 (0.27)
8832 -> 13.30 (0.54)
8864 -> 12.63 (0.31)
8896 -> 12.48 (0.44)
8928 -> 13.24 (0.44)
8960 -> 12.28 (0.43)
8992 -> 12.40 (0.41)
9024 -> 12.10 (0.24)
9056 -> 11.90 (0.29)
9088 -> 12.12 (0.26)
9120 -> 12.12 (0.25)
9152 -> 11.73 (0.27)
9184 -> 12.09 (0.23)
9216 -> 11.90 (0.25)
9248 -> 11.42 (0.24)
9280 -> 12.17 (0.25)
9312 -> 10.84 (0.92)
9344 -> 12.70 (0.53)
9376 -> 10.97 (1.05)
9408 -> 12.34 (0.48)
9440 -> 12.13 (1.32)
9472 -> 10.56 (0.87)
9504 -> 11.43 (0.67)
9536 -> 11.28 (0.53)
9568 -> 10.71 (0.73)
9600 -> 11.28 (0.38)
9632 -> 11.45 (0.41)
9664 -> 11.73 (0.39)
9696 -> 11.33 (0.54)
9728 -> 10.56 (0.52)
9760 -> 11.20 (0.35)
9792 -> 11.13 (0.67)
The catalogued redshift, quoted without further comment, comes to 0.18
